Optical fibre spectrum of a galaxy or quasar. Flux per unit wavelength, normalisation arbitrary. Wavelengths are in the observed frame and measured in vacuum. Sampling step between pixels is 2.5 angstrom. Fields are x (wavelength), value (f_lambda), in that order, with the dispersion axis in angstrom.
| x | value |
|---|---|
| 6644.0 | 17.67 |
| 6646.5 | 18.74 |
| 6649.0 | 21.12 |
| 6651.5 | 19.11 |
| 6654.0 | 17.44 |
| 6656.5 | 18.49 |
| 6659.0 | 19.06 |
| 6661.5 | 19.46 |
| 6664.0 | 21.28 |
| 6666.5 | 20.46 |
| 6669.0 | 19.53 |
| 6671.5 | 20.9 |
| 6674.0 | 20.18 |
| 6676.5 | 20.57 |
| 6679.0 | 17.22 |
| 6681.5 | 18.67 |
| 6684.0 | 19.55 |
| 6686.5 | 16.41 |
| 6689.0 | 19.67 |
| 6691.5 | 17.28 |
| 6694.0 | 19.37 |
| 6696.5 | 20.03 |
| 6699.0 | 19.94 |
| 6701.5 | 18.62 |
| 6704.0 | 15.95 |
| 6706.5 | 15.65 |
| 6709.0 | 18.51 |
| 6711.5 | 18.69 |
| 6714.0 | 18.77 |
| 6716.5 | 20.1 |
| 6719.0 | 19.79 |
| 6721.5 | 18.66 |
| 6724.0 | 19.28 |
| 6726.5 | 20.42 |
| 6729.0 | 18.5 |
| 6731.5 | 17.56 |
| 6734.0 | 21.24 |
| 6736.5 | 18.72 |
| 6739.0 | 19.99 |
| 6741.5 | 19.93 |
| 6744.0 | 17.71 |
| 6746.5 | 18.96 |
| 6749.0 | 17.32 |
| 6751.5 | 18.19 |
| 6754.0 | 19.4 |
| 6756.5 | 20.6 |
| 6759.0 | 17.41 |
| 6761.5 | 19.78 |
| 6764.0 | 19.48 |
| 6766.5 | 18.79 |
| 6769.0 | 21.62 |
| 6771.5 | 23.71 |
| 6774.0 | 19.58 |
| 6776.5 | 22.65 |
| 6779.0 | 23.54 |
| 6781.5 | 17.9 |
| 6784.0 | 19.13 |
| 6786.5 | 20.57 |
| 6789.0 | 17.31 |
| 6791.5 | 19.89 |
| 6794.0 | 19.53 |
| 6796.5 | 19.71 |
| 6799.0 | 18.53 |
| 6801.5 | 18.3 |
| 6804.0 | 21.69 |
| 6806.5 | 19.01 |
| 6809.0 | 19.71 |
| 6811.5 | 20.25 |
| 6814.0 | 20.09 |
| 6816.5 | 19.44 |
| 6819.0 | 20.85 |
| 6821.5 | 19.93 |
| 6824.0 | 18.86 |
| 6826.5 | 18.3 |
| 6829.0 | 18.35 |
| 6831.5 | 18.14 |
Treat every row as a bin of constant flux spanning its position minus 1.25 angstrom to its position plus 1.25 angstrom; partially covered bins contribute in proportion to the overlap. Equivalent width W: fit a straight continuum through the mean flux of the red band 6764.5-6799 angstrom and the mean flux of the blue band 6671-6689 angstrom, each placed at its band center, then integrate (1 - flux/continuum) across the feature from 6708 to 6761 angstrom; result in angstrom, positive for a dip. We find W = 1.7 angstrom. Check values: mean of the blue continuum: 19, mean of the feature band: 19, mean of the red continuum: 20.2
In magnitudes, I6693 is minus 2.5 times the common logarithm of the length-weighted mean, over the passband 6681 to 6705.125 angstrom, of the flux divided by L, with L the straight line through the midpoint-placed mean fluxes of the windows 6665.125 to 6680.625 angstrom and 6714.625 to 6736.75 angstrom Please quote 0.06 mag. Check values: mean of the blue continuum 19.8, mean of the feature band 18.6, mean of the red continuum 19.4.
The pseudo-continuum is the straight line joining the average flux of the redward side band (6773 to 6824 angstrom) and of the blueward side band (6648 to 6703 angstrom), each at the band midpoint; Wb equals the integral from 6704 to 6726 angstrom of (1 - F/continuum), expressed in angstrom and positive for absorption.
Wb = 1.0 angstrom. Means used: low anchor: 19.3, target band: 18.6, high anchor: 19.9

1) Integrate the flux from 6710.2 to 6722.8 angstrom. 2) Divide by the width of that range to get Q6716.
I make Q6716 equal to 19.2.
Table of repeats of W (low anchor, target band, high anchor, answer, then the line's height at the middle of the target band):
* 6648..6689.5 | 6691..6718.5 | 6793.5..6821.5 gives 1.3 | 19.4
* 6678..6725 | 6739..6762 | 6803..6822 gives 0.5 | 19.2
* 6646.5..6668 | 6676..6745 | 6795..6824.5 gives 2.7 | 19.6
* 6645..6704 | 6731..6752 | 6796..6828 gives 0.5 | 19.4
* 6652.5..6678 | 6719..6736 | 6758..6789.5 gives 0.6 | 20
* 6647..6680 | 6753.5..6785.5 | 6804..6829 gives -1.1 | 19.6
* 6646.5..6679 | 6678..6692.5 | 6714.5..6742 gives 1.1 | 19.6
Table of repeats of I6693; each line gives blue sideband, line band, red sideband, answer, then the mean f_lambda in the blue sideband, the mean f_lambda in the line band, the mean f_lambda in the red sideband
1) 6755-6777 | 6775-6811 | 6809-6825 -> 0.01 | 20.3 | 19.8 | 19.9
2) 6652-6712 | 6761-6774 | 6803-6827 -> -0.06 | 18.9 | 20.6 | 19.8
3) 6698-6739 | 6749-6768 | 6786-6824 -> 0.01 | 18.8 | 19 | 19.6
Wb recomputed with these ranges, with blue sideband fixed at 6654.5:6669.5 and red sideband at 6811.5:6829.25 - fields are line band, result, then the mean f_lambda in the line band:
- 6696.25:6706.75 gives 0.8 angstrom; 18.1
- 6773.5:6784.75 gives -0.7 angstrom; 20.7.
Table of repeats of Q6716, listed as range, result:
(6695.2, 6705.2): 18.7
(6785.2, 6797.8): 19.4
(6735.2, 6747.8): 19.1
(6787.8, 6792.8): 18.6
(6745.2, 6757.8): 18.9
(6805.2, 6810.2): 19.4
